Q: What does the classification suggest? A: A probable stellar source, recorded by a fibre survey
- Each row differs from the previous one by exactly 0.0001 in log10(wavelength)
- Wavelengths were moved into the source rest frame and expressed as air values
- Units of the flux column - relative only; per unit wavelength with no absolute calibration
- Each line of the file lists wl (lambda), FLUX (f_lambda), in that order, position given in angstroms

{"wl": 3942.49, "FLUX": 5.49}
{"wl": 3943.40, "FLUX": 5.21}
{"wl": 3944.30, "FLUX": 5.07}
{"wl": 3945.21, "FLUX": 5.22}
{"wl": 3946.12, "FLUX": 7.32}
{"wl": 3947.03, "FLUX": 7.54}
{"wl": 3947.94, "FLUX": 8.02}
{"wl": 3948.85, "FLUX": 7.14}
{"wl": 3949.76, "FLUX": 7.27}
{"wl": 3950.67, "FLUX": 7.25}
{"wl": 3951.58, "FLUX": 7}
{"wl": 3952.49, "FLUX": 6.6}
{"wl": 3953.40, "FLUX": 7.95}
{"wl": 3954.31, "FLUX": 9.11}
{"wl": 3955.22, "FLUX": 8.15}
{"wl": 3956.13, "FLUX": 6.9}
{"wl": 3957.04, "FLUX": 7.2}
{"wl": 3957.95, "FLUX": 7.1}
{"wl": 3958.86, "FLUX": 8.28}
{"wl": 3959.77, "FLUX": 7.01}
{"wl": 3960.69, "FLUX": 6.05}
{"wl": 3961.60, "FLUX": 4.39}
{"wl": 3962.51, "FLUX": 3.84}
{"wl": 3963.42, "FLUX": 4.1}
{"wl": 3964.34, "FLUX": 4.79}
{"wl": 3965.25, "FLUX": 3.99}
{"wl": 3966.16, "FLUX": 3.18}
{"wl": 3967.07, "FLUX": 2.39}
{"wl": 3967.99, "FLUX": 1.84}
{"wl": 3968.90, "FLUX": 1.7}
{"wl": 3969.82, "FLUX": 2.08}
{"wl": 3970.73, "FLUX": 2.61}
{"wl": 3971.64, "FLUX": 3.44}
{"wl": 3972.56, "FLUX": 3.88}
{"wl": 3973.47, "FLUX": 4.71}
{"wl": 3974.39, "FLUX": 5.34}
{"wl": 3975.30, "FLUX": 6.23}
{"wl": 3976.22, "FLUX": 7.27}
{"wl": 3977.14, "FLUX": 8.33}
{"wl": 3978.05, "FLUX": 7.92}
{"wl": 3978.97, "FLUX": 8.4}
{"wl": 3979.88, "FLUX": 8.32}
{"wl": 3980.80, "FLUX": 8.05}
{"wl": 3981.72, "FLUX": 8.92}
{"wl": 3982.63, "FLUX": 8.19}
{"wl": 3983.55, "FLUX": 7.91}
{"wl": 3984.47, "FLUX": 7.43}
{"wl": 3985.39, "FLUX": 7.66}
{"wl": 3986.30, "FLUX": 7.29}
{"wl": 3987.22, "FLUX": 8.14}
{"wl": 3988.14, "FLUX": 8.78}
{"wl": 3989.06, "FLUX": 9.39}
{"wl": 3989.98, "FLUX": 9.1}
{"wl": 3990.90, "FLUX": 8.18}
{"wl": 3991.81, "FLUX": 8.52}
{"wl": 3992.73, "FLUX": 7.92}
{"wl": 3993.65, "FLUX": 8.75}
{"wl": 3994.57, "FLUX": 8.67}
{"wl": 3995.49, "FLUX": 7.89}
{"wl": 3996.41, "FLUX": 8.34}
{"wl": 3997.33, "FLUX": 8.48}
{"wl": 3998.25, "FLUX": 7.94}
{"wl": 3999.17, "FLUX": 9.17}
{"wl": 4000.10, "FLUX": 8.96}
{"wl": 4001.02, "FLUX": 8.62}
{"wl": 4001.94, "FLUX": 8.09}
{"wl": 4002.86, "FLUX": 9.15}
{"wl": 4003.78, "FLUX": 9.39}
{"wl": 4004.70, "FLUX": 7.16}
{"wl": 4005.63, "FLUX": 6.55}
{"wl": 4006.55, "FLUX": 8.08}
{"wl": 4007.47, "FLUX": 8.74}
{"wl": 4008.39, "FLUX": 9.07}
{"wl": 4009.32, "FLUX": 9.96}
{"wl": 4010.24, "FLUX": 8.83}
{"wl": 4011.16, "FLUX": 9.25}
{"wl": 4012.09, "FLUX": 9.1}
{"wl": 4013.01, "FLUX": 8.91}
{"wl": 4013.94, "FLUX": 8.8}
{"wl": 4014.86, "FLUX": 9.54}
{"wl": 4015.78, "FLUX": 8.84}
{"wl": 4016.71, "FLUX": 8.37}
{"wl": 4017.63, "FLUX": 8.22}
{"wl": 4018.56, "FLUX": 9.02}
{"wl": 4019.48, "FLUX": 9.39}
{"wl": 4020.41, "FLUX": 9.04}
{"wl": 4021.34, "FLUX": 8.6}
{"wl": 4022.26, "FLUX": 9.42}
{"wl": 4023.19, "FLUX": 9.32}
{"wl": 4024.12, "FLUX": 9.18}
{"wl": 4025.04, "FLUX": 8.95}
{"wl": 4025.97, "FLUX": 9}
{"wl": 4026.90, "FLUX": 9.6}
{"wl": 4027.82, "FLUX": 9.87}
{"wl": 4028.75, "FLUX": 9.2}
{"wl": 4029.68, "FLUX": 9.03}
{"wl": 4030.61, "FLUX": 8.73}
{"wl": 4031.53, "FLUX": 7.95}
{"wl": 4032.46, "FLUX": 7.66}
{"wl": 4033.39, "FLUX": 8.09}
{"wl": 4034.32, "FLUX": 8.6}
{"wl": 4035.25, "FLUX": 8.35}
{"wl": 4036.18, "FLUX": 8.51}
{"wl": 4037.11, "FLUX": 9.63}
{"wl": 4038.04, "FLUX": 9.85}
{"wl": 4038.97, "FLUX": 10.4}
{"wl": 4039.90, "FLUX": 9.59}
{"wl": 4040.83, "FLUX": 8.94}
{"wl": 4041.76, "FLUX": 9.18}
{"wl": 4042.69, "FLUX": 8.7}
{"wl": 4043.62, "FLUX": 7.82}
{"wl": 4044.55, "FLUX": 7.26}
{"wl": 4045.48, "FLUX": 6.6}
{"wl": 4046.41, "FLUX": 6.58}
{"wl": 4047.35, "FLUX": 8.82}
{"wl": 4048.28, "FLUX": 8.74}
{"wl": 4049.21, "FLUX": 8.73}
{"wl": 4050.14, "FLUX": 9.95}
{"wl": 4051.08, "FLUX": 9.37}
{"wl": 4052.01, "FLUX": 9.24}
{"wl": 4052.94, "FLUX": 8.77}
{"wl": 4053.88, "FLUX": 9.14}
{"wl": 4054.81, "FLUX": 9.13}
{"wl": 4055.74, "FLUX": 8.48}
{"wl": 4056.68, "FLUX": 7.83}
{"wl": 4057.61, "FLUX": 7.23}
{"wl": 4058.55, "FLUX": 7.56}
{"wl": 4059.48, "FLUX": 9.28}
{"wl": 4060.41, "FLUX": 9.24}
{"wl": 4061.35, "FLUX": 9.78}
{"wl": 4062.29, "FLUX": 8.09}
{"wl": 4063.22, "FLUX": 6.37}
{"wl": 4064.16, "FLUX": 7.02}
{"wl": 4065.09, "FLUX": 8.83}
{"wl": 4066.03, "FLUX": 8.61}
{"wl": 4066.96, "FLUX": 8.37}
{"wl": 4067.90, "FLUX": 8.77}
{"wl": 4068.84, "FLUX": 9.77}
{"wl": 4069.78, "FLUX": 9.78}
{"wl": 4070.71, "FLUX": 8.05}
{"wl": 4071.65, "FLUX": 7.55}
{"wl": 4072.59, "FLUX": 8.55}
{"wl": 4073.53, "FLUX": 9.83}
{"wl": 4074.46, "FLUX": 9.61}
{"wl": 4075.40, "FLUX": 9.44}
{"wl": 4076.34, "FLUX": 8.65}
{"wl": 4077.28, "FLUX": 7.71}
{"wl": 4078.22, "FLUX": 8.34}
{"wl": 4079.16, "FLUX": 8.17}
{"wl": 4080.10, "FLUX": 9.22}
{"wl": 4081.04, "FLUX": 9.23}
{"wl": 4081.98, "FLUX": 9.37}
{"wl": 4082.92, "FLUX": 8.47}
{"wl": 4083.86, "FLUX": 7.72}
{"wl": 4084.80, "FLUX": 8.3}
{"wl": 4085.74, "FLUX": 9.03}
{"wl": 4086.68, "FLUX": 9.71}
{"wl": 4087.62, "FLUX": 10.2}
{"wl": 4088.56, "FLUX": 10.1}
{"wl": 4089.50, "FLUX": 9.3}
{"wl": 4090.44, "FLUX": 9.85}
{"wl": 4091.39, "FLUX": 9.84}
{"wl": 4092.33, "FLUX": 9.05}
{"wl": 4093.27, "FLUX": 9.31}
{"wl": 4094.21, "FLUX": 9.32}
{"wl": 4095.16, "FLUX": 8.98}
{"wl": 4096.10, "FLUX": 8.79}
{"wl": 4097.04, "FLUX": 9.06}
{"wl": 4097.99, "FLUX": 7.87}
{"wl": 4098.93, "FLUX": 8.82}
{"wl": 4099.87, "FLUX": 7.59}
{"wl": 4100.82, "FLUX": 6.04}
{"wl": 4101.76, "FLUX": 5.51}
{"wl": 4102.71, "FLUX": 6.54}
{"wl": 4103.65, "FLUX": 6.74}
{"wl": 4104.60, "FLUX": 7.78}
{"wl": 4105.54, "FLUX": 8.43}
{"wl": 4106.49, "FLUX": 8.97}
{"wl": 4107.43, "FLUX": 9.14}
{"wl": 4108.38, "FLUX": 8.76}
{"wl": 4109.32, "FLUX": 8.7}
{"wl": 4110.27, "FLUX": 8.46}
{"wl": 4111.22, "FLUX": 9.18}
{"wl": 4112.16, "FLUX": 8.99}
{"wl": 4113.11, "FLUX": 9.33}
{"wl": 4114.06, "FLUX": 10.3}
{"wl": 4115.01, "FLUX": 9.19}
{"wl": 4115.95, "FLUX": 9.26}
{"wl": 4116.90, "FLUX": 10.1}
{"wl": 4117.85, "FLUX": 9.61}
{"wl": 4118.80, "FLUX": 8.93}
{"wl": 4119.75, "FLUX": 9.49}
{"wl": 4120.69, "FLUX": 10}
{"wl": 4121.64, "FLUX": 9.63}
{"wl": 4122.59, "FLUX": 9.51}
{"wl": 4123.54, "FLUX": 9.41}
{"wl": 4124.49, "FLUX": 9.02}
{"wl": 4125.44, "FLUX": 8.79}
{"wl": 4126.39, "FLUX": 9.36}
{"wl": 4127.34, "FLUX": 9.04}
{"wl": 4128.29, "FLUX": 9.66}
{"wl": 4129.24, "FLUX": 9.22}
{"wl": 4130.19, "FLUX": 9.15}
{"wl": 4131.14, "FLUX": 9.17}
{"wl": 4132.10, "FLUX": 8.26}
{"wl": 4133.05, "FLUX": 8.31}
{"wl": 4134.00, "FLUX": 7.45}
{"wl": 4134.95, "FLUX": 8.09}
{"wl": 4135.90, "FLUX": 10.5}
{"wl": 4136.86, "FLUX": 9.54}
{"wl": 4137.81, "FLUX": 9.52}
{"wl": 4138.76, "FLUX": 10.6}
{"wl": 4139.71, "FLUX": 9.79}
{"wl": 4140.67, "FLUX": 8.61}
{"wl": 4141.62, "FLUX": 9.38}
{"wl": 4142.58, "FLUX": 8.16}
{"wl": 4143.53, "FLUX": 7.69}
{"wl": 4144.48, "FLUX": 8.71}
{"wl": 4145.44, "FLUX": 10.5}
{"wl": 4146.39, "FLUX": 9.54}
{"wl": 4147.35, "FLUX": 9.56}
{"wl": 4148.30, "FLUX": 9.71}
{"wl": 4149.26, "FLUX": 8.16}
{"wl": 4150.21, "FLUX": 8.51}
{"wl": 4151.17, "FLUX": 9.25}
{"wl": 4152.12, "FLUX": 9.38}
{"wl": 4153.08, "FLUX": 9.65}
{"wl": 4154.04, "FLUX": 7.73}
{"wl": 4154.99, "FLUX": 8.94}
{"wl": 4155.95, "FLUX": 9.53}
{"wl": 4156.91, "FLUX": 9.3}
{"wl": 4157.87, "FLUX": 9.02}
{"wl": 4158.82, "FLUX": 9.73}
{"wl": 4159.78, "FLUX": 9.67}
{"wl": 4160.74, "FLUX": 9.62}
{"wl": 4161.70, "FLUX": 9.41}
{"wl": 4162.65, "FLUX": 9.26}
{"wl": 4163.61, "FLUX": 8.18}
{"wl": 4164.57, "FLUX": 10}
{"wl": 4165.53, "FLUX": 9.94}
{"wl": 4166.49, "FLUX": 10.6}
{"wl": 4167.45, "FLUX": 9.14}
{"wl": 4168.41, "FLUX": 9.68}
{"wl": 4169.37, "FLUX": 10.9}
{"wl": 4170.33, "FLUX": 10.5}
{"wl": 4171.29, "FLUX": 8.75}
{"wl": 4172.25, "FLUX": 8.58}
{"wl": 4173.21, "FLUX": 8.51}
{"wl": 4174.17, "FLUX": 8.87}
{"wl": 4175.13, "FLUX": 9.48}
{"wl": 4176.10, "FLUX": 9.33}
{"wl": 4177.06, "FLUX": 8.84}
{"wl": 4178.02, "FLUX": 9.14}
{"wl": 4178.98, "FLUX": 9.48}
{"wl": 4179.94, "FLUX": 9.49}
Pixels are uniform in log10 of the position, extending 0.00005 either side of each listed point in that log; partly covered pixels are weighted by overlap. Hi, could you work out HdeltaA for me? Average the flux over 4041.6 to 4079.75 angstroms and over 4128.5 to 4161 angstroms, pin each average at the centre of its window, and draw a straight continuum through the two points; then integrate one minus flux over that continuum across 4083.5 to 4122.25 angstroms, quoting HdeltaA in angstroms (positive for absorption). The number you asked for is -0.1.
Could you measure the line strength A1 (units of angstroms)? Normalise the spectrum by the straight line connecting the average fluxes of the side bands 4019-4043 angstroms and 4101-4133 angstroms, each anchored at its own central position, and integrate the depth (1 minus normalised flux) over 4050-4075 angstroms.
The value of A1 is 0.87 angstroms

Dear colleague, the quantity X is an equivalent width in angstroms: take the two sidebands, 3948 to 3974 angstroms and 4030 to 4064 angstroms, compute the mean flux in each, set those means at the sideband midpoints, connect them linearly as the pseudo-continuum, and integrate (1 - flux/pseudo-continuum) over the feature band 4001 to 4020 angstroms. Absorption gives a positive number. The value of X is -4.0 angstroms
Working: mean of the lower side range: 5.39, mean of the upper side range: 8.55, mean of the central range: 8.72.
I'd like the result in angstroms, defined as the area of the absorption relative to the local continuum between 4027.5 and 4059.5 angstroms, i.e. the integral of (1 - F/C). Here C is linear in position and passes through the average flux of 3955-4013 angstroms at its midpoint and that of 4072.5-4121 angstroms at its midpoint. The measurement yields -2.6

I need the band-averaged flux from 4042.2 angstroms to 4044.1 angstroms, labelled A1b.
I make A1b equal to 8.28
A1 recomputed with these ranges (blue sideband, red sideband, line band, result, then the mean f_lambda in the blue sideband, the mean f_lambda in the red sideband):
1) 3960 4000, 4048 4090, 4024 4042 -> -2.6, 6.53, 8.77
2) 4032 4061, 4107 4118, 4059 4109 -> 2.0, 8.63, 9.24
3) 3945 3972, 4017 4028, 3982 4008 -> -2.4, 5.66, 9.11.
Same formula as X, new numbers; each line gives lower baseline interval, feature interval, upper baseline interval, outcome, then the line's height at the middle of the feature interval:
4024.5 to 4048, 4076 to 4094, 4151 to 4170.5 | -0.1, 9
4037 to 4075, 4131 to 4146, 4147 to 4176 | 0.3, 9.17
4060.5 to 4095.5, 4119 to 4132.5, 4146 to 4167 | -0.2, 9.13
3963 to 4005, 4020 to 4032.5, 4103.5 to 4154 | -2.5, 7.54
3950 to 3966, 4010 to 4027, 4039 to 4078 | -2.9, 7.71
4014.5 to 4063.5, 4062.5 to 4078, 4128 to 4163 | 0.5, 8.86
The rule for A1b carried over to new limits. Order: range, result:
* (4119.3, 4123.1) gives 9.67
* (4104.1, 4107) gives 8.4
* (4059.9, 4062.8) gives 9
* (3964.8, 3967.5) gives 3.2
